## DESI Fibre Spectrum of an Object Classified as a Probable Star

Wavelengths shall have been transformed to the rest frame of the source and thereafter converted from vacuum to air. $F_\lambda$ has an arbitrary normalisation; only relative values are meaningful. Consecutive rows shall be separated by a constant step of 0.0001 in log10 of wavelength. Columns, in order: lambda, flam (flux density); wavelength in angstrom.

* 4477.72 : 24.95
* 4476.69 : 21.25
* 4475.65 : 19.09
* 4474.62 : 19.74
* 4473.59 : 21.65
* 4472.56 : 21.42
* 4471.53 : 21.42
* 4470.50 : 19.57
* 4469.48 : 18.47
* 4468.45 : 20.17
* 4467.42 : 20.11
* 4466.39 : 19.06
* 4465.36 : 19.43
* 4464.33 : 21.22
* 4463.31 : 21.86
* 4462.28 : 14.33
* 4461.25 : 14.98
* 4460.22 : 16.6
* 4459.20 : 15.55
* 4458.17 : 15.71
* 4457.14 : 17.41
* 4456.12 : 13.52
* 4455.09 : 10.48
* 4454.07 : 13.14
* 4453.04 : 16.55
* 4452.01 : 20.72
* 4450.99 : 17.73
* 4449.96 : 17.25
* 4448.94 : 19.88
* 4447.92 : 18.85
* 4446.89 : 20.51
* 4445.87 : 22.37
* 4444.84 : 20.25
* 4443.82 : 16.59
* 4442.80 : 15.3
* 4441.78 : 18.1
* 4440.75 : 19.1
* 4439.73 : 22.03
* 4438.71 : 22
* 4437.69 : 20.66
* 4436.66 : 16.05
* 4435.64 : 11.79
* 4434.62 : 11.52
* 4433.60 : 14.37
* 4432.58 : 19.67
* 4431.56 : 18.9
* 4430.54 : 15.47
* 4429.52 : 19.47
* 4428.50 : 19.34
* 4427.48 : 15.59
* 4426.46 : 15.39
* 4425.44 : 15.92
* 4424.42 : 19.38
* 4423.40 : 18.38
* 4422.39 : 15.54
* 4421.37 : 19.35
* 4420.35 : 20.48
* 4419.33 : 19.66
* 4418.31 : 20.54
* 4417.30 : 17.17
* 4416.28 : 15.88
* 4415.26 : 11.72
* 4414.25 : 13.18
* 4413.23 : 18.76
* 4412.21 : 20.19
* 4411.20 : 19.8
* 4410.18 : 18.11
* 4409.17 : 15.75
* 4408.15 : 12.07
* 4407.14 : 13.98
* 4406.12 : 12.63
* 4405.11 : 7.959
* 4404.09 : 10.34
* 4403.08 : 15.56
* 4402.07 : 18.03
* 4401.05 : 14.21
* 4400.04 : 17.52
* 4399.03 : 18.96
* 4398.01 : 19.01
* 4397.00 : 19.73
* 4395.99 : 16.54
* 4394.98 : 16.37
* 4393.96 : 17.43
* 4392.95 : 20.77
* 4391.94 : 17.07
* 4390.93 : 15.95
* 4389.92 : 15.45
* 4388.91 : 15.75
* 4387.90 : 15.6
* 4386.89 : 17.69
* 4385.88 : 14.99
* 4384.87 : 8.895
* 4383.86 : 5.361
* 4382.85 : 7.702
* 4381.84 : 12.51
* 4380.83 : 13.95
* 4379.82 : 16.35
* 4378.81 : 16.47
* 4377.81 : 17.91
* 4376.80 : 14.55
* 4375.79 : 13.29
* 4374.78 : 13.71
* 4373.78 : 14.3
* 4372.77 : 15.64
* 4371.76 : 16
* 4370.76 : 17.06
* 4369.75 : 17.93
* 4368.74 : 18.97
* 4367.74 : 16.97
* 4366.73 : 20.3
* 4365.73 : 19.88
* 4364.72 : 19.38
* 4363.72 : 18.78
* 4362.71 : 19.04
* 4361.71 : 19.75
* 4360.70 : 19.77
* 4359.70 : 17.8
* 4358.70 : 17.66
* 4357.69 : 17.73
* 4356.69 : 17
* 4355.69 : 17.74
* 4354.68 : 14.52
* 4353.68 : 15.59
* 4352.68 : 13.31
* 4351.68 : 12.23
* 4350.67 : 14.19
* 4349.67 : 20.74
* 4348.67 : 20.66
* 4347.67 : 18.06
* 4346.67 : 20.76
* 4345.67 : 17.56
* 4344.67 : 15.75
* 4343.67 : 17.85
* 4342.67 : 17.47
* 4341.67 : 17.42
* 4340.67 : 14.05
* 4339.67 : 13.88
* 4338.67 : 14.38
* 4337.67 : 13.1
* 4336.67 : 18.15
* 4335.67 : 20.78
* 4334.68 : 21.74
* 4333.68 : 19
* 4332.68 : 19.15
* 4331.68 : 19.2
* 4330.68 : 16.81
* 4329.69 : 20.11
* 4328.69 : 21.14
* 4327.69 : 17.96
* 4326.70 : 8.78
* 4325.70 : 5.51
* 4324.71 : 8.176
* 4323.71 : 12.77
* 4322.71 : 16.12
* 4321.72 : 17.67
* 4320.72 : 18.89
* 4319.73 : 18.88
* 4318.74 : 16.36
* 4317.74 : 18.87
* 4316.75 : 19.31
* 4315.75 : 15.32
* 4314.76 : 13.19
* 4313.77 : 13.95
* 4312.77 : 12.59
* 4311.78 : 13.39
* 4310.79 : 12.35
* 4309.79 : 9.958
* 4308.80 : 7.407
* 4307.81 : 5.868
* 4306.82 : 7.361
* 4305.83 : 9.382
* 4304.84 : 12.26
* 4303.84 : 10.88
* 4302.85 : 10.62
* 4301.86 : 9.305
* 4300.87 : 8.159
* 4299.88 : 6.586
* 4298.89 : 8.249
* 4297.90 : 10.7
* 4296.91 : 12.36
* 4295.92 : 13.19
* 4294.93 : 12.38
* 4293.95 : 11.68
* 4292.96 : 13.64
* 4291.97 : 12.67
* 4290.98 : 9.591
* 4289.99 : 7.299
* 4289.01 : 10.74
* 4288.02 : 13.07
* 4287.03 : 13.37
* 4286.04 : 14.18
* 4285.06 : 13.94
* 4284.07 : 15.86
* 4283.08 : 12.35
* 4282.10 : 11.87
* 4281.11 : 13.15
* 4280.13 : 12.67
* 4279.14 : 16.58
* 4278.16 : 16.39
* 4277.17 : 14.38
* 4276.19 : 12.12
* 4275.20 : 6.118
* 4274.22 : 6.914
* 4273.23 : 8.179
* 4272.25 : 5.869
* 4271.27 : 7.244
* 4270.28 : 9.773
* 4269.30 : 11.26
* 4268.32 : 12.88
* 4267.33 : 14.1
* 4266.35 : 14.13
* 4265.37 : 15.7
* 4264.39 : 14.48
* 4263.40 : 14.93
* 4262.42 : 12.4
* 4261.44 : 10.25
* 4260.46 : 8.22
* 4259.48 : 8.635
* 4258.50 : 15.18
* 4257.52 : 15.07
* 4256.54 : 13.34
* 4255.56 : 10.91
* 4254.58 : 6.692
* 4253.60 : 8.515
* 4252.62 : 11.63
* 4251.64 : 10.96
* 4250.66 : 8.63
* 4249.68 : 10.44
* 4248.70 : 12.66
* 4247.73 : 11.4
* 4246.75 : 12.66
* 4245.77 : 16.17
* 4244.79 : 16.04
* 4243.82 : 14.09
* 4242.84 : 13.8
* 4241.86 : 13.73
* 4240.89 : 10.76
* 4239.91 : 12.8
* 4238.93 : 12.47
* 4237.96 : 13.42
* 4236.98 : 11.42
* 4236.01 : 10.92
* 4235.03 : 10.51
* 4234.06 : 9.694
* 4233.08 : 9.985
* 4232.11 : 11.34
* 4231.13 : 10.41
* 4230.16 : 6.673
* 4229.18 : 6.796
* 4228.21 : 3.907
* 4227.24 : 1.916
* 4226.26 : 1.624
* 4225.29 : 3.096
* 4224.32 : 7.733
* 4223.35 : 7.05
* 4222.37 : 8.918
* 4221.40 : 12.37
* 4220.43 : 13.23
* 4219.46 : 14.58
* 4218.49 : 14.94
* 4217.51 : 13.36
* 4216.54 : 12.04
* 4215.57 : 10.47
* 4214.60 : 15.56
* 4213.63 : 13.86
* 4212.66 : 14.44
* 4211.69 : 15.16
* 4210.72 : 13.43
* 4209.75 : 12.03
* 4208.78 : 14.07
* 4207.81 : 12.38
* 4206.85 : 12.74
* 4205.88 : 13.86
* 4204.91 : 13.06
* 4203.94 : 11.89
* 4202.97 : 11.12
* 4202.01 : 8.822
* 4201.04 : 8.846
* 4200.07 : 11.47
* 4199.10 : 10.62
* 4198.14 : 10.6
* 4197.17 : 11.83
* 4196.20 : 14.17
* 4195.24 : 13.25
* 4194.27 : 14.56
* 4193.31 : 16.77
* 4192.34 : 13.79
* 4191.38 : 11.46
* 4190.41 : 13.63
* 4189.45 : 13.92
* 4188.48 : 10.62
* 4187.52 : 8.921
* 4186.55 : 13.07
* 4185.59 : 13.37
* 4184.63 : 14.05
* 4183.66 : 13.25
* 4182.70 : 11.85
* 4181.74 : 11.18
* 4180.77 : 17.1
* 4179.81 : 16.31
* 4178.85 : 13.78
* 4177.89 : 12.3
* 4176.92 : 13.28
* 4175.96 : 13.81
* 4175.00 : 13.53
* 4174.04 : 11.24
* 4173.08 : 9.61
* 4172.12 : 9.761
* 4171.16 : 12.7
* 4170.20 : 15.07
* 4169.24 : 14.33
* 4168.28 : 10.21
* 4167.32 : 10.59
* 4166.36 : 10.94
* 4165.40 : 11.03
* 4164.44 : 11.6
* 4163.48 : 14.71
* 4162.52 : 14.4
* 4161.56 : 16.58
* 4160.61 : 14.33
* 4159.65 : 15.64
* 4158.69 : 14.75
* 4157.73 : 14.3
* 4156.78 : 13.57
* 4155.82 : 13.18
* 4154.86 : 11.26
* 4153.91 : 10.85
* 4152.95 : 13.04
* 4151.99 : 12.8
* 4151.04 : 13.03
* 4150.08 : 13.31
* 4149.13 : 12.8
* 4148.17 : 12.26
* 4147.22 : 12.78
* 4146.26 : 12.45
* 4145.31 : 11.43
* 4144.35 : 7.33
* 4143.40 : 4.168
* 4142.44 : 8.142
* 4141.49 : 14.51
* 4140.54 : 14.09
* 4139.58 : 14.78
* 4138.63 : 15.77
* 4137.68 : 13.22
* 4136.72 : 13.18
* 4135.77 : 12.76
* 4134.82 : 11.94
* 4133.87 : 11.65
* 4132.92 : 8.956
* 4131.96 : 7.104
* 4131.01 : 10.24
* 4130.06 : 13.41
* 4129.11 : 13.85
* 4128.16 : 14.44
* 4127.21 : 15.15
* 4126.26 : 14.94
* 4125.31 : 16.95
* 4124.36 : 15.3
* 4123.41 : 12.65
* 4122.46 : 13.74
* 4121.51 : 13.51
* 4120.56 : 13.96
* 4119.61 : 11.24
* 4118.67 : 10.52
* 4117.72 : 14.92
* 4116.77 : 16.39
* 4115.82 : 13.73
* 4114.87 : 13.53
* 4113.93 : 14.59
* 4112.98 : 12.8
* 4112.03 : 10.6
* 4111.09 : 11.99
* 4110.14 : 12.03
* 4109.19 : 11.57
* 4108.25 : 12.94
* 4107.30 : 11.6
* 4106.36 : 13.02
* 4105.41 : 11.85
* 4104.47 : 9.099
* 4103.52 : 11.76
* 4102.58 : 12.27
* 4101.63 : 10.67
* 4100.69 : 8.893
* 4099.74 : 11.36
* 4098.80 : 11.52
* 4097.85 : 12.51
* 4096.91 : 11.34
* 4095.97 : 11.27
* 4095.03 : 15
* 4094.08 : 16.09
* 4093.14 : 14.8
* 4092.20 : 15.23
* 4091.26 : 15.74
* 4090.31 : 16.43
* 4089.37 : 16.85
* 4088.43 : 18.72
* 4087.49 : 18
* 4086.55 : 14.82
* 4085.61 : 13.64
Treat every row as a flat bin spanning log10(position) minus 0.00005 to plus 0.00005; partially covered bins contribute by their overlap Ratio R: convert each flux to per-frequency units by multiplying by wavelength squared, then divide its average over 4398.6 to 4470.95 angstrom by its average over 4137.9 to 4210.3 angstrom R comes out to 1.54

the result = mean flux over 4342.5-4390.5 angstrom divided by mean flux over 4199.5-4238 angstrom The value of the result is 1.52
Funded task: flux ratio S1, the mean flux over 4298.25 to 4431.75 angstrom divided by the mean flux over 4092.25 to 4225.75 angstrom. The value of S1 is 1.25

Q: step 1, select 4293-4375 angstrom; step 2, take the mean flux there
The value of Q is 15.2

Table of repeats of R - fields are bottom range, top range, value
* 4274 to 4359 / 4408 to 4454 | 1.32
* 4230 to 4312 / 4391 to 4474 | 1.64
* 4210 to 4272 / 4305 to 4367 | 1.48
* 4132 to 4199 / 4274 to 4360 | 1.20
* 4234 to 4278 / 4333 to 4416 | 1.48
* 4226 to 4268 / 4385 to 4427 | 1.58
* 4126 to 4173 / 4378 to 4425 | 1.43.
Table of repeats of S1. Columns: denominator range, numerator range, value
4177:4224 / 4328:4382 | 1.36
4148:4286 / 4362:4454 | 1.39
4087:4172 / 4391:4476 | 1.35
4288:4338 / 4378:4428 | 1.18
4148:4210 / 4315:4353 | 1.30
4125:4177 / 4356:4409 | 1.27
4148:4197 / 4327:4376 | 1.33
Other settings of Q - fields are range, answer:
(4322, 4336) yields 16.2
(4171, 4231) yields 11.7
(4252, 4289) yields 11.9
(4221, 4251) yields 10.1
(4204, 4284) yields 11.5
